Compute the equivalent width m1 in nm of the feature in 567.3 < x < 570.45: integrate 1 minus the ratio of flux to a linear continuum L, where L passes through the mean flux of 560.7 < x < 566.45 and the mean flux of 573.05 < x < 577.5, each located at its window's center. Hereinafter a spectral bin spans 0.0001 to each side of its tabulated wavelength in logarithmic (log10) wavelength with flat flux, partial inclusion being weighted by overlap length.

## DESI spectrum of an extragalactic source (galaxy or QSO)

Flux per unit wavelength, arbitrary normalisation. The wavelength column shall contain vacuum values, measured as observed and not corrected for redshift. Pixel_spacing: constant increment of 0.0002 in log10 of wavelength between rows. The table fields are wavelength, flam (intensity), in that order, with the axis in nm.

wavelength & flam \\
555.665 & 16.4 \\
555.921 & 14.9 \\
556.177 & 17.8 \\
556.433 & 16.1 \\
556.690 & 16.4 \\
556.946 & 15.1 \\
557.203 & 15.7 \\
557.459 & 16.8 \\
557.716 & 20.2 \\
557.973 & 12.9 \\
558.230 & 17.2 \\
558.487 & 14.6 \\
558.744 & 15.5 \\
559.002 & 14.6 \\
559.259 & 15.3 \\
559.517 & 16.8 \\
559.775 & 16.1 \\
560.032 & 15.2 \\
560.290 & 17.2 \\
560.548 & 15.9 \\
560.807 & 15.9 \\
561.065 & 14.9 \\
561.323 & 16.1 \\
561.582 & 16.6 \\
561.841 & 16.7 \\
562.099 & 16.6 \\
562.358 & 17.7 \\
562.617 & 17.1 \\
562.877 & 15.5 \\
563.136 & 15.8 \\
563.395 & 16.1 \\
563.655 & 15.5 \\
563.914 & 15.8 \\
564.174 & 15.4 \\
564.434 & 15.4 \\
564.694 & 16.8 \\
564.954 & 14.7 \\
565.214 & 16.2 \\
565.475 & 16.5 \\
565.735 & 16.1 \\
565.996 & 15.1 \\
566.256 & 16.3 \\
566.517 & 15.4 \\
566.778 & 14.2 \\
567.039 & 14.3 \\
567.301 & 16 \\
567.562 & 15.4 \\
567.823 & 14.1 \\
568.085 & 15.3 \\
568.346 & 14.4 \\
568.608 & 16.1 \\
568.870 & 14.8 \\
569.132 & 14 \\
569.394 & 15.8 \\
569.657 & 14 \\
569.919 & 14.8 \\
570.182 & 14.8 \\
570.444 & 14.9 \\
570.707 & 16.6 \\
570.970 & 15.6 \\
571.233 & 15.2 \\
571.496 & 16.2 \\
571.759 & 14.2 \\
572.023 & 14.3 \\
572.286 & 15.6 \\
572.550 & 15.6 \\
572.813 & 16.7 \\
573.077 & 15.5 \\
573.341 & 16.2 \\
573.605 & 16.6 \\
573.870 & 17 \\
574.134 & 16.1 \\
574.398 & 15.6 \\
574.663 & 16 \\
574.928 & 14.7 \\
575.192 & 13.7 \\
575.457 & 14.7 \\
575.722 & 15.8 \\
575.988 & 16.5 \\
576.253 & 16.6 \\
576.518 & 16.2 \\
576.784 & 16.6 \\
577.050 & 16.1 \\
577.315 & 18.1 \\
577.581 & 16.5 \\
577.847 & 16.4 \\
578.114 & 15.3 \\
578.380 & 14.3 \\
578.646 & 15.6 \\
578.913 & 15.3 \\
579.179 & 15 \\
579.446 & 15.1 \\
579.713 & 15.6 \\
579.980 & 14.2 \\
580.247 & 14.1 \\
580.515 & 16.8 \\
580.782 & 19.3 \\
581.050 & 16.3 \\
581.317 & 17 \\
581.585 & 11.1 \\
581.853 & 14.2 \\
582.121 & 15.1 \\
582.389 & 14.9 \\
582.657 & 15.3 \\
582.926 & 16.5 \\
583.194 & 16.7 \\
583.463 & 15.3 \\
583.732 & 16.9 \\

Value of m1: 0.22 nm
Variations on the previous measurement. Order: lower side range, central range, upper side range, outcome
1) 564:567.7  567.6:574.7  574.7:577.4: 0.14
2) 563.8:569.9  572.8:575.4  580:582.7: -0.07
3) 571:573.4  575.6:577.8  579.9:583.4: -0.15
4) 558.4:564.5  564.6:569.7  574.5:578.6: 0.20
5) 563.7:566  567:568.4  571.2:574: 0.07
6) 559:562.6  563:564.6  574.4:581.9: 0.04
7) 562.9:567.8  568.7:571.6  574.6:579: 0.09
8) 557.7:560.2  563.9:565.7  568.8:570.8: -0.07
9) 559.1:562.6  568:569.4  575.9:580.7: 0.09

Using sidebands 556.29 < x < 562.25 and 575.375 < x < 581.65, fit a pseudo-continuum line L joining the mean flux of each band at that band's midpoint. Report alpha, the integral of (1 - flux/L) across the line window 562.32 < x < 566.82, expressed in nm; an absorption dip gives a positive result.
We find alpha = 0.03 nm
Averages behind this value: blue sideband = 16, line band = 15.9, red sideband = 15.8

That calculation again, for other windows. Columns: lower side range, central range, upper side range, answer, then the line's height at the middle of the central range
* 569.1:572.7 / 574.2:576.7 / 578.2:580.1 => -0.080 nm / 15.1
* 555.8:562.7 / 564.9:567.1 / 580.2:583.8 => 0.072 nm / 16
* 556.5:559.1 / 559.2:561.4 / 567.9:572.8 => -0.026 nm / 15.8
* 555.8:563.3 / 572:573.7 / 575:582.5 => -0.013 nm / 15.7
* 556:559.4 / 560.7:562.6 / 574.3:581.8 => -0.057 nm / 15.9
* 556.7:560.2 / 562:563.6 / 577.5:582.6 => -0.065 nm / 15.8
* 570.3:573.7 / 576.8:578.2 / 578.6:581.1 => -0.075 nm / 15.7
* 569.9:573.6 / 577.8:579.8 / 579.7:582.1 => 0.017 nm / 15.4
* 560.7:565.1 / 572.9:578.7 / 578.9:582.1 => -0.152 nm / 15.5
